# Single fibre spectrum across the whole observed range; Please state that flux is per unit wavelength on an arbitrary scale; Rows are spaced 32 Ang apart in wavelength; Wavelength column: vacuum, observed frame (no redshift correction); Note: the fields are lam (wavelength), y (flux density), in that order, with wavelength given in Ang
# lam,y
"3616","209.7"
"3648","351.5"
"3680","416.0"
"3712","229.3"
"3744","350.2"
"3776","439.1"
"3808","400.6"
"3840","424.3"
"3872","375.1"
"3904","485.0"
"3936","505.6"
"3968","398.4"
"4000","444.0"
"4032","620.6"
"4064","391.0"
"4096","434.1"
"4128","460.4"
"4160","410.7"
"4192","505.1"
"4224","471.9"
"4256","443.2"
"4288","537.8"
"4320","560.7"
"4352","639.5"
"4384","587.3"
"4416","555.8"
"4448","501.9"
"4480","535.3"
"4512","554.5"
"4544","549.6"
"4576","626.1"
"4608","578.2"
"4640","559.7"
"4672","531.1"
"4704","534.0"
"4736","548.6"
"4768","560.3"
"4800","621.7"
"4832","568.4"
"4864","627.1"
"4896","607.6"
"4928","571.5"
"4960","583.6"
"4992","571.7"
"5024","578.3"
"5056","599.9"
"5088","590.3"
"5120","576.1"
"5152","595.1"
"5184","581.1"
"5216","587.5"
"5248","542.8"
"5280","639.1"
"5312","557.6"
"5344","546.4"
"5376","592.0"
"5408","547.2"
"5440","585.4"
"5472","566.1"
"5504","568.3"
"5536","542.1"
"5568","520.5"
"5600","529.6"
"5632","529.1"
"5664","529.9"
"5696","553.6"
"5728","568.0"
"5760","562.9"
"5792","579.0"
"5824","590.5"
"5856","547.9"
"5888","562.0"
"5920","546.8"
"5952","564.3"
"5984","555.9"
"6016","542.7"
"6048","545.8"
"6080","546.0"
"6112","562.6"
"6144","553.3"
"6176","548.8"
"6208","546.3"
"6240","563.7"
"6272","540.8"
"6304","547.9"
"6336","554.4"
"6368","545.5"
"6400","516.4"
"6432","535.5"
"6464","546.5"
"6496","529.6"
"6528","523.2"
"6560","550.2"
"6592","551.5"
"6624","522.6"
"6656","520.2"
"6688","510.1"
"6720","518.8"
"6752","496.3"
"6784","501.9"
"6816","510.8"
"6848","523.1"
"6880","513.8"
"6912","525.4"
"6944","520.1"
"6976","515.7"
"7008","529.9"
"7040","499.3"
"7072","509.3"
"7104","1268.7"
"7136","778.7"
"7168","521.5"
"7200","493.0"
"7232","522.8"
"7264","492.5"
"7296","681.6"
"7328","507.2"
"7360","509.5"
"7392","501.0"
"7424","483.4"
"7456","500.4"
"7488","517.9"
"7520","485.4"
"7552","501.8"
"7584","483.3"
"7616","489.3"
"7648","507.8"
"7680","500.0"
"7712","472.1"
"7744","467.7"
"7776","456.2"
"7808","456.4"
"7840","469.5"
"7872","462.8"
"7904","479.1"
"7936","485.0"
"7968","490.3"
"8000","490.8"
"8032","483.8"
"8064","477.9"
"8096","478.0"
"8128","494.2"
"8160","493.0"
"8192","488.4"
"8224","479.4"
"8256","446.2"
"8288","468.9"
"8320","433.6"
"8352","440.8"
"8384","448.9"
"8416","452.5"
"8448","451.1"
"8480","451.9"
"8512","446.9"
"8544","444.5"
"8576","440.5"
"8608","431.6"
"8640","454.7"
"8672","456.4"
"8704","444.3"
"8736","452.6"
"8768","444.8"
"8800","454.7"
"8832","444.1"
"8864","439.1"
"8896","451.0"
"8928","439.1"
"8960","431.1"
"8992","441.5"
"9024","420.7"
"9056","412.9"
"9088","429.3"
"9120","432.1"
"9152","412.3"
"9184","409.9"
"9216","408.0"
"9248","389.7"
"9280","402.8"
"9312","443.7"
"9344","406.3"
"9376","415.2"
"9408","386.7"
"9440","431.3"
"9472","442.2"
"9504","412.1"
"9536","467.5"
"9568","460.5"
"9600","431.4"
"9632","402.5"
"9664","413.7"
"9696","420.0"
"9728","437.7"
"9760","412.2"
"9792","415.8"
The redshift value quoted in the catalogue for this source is 0.08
